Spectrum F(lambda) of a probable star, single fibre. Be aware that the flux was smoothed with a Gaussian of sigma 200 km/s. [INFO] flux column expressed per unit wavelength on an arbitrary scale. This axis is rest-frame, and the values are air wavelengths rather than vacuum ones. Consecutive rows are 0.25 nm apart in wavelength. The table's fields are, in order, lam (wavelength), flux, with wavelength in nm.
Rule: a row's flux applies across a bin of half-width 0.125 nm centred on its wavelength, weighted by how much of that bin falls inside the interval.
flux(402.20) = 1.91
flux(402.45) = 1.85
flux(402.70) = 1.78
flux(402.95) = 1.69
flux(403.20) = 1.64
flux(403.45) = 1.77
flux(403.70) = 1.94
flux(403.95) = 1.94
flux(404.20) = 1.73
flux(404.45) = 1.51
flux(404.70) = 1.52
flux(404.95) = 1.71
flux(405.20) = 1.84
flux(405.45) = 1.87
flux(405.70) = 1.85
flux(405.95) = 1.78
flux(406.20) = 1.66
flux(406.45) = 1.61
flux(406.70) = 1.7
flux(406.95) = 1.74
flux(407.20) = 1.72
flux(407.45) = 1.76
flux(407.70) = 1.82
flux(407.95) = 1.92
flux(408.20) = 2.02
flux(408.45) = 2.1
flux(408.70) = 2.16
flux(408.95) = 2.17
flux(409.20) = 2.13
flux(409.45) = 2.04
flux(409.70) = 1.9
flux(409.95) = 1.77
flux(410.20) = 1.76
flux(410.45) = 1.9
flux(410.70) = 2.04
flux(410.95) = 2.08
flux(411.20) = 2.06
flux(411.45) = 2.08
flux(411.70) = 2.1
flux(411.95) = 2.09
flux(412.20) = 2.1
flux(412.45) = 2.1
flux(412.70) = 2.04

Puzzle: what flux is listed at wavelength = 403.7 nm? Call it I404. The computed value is 1.94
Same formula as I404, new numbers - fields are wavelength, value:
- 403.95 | 1.94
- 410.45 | 1.9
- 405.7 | 1.85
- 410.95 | 2.08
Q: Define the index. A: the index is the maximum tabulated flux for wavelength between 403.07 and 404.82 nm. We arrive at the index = 1.94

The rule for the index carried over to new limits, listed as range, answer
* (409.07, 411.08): 2.13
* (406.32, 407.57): 1.76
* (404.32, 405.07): 1.71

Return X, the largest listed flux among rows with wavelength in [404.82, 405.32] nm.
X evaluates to 1.84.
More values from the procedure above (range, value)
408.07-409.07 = 2.17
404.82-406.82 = 1.87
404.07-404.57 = 1.73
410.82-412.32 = 2.1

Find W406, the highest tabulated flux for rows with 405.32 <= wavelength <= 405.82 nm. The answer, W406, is 1.87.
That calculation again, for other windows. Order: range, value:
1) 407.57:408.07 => 1.92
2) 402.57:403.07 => 1.78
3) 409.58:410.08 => 1.9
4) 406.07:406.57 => 1.66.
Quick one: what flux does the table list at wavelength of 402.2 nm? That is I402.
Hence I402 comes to 1.91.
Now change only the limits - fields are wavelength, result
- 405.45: 1.87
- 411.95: 2.09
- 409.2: 2.13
